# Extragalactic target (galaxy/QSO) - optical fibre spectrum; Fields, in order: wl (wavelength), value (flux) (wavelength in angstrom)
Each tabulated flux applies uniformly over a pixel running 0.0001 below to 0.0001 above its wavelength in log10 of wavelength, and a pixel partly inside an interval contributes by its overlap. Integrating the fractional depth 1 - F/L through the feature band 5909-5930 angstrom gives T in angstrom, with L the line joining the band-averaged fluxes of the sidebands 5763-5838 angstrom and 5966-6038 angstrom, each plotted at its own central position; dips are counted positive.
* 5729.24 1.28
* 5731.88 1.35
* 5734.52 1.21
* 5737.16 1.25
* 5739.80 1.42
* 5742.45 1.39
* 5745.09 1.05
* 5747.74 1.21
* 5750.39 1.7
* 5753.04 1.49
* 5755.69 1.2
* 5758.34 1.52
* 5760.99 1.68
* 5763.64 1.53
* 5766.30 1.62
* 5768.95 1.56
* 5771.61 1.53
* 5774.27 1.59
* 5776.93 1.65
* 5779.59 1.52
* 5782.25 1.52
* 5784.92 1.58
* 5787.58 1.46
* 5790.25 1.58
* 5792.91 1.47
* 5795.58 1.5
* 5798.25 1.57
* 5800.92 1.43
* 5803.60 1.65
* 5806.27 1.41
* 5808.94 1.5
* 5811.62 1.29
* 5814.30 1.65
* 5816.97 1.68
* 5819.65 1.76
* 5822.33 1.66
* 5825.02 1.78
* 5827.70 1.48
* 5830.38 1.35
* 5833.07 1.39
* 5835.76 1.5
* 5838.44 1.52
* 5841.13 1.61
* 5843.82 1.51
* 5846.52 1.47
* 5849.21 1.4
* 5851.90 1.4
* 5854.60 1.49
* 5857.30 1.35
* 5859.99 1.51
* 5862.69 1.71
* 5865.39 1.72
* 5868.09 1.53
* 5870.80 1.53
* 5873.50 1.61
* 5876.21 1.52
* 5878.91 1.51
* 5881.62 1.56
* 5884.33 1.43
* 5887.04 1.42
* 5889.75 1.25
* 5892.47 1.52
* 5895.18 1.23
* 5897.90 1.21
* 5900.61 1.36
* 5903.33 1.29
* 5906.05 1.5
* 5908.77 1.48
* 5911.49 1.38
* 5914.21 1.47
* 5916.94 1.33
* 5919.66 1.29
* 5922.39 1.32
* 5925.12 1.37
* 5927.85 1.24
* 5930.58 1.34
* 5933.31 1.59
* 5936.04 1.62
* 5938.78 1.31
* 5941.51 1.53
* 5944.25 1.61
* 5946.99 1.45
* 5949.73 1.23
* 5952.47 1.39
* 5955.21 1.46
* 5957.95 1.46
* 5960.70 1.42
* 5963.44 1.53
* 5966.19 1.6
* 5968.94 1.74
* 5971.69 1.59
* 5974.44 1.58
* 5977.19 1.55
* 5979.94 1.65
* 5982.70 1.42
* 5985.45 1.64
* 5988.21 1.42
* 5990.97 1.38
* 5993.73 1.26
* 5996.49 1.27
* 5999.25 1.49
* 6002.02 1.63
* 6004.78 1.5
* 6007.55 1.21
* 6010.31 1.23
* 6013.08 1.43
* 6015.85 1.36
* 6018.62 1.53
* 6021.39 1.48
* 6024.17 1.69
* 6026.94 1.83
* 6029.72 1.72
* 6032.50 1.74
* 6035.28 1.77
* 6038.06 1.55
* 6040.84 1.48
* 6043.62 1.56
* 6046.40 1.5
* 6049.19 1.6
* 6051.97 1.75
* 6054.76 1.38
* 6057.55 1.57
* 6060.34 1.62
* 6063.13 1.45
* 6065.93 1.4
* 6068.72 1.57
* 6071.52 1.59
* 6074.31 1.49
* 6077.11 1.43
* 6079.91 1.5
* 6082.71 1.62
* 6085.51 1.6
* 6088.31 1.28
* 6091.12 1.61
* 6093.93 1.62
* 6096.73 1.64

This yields 2.5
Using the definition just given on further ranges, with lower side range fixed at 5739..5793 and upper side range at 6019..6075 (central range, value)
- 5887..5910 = 2.7 angstrom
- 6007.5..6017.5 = 1.6 angstrom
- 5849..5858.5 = 0.7 angstrom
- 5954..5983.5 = 0.2 angstrom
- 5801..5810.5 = 0.0 angstrom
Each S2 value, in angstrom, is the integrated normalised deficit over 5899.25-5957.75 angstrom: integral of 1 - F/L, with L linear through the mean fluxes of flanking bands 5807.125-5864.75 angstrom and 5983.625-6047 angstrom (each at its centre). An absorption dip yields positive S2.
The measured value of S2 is 4.1 angstrom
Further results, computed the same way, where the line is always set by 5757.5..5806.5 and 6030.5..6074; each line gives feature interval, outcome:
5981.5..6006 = 1.87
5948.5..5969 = 1.29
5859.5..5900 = 1.96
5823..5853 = 1.10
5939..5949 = 0.48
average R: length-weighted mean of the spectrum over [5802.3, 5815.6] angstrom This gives 1.5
